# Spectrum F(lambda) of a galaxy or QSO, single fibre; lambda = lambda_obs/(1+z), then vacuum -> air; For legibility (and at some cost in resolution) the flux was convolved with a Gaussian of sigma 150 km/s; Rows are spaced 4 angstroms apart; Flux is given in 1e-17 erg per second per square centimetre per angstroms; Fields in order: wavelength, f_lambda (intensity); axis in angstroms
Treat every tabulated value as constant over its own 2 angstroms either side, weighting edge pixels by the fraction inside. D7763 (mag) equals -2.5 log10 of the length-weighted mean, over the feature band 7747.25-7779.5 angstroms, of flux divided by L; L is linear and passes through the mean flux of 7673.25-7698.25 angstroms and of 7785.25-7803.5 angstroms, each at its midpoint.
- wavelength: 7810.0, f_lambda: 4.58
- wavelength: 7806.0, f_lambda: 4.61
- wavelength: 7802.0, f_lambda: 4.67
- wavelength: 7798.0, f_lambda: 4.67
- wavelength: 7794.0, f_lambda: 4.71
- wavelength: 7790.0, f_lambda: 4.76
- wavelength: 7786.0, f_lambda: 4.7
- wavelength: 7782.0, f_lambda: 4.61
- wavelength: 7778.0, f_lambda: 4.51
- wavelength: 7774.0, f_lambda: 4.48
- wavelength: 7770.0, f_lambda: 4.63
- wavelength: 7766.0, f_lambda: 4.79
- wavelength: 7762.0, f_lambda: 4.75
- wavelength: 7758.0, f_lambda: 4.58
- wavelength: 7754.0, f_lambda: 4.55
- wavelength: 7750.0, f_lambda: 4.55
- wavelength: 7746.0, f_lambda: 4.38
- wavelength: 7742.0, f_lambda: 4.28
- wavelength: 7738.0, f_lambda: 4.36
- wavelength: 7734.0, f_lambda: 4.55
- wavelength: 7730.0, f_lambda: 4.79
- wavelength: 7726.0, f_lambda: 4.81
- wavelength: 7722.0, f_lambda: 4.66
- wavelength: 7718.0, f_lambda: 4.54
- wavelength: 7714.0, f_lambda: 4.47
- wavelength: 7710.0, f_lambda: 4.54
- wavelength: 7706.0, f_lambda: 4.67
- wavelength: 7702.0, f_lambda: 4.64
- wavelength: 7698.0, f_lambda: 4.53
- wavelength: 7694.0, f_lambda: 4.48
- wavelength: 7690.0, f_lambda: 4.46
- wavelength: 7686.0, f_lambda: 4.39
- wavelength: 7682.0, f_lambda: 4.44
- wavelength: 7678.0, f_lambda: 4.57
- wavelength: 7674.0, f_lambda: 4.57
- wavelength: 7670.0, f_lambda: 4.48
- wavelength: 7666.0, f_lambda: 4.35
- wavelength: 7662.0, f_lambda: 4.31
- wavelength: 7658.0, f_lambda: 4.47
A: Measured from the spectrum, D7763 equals 0.01 mag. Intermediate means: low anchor 4.48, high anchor 4.7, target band 4.6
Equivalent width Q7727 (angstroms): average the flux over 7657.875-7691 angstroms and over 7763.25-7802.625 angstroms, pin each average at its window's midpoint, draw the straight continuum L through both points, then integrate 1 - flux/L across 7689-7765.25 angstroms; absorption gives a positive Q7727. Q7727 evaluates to -0.3 angstroms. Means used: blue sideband 4.45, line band 4.56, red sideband 4.65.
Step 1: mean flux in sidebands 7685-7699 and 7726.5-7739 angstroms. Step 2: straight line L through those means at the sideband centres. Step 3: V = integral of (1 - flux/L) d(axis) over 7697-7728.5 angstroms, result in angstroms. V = -0.50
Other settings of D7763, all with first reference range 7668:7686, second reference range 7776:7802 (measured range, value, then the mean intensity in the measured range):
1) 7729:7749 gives 0.03 mag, 4.46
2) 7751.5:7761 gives 0.01 mag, 4.58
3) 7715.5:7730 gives -0.03 mag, 4.68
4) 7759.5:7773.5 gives -0.01 mag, 4.69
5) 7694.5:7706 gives -0.01 mag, 4.59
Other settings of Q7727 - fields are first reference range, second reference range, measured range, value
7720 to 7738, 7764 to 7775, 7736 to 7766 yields 0.9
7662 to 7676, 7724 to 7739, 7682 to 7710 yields 0.1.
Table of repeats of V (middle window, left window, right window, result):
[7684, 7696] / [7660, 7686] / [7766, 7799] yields 0.1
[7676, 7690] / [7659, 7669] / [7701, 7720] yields -0.1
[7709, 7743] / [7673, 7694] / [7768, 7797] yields -0.1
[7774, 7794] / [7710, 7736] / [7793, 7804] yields 0.2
